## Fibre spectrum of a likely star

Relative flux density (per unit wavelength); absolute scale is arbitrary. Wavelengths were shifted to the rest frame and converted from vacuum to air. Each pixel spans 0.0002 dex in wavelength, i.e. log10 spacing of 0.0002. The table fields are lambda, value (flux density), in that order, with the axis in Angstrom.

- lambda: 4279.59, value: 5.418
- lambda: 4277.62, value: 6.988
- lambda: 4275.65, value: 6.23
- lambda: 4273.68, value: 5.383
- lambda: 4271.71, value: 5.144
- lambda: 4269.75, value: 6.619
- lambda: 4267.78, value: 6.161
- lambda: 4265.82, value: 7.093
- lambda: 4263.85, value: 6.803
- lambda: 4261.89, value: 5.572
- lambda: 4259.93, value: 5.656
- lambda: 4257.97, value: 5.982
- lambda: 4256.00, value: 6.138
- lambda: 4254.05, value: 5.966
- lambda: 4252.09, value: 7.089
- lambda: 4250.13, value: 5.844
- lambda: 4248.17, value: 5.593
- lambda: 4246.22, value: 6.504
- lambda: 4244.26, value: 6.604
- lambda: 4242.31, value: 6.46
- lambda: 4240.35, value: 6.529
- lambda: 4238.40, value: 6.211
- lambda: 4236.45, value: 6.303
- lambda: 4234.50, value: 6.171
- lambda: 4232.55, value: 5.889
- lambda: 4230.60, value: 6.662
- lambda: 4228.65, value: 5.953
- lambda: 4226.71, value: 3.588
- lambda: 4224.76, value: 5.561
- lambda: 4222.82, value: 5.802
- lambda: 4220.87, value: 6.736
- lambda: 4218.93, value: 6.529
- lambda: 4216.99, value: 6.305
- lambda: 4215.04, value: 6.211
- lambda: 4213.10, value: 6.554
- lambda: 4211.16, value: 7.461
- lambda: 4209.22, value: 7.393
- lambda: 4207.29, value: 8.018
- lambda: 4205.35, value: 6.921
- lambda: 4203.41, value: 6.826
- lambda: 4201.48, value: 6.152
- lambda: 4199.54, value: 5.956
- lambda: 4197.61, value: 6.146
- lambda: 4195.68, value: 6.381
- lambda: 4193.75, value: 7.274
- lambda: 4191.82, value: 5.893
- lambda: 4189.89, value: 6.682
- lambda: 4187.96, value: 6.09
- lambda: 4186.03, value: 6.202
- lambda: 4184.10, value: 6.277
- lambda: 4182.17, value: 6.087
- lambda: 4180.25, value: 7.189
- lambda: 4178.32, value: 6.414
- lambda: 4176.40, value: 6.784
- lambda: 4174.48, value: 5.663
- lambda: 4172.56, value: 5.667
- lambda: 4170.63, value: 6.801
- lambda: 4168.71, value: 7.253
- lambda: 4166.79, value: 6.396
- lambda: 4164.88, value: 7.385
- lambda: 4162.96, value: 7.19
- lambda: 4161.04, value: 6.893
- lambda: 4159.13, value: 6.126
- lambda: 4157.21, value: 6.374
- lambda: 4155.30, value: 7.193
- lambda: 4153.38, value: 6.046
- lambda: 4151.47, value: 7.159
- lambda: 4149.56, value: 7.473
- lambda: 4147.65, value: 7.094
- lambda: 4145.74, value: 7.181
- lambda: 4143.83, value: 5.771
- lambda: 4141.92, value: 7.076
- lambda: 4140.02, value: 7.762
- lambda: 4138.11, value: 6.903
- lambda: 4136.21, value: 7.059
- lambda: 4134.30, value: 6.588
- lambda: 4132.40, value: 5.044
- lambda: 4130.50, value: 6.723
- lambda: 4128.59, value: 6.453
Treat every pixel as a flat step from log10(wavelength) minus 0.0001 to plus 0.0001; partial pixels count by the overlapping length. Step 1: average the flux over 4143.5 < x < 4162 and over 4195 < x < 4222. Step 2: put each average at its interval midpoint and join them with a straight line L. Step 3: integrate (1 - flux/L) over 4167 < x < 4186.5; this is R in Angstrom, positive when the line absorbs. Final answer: 0.8 Angstrom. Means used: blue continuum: 6.76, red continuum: 6.68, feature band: 6.44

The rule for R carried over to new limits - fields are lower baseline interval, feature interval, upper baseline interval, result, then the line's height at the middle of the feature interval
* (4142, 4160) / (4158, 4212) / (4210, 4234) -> -1.6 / 6.44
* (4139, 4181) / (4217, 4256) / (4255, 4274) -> 0.9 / 6.26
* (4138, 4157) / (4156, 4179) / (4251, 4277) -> 0.8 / 6.81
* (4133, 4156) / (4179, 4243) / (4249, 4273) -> 1.1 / 6.48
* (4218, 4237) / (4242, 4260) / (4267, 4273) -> -0.8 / 5.93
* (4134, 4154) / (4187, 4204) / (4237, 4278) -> 0.6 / 6.61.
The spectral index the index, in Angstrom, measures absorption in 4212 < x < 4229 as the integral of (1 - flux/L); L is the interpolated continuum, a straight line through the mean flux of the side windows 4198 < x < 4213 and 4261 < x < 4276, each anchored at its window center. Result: 2.0 Angstrom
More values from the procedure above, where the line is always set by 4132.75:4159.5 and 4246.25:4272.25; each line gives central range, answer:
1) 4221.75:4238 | 1.45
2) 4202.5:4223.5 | -1.24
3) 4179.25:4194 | 0.36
